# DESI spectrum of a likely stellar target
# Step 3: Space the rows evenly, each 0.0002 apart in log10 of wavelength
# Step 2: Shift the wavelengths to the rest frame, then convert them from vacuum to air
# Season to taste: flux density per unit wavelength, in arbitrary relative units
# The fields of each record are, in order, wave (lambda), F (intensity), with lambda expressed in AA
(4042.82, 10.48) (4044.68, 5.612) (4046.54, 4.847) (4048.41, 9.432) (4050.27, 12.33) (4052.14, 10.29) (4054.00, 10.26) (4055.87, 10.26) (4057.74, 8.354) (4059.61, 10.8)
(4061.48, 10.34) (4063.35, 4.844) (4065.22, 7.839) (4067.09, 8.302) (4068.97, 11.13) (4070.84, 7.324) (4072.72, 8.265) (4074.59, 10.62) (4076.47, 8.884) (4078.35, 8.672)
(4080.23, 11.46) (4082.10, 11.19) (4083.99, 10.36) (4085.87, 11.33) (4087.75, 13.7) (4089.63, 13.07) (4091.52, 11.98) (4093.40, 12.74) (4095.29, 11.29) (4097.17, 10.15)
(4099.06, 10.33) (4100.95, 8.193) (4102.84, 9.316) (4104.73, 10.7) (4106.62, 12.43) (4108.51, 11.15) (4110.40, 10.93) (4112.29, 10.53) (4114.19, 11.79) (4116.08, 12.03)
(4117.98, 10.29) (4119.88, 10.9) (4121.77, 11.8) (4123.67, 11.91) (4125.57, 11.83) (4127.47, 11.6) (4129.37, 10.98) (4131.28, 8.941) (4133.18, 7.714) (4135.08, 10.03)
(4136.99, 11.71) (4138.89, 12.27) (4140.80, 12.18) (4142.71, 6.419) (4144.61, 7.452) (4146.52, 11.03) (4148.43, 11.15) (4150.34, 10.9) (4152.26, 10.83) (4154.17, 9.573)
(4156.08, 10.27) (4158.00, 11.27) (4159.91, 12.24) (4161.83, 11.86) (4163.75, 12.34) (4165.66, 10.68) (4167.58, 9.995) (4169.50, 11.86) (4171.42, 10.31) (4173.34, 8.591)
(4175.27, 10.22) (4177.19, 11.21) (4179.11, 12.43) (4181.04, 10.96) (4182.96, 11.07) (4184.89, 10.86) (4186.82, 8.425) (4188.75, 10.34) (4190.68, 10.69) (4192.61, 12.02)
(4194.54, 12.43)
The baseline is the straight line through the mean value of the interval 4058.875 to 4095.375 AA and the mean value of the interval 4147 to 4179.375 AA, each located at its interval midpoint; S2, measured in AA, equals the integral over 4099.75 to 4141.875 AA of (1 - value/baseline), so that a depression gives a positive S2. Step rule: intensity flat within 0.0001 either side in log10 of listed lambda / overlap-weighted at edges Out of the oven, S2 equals -1.3 AA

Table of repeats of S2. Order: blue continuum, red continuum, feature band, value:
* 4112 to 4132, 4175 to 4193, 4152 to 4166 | -0.27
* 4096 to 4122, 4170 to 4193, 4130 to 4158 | 1.50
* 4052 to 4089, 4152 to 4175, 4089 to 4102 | -1.34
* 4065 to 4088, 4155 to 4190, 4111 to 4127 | -1.68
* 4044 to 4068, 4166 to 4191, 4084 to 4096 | -3.84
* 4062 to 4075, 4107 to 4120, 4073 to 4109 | -4.35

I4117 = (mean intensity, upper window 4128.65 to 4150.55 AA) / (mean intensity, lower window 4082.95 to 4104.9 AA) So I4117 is 0.9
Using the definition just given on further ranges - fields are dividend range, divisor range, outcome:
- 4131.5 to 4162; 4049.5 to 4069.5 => 1.09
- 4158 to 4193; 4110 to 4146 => 1.03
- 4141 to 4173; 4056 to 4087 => 1.12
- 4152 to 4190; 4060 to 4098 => 1.06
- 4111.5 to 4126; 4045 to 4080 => 1.26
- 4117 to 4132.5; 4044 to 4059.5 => 1.21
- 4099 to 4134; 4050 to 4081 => 1.15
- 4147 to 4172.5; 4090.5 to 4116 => 1.01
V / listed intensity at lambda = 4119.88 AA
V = 10.9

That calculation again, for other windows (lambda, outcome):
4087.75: 13.7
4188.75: 10.34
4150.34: 10.9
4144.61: 7.452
